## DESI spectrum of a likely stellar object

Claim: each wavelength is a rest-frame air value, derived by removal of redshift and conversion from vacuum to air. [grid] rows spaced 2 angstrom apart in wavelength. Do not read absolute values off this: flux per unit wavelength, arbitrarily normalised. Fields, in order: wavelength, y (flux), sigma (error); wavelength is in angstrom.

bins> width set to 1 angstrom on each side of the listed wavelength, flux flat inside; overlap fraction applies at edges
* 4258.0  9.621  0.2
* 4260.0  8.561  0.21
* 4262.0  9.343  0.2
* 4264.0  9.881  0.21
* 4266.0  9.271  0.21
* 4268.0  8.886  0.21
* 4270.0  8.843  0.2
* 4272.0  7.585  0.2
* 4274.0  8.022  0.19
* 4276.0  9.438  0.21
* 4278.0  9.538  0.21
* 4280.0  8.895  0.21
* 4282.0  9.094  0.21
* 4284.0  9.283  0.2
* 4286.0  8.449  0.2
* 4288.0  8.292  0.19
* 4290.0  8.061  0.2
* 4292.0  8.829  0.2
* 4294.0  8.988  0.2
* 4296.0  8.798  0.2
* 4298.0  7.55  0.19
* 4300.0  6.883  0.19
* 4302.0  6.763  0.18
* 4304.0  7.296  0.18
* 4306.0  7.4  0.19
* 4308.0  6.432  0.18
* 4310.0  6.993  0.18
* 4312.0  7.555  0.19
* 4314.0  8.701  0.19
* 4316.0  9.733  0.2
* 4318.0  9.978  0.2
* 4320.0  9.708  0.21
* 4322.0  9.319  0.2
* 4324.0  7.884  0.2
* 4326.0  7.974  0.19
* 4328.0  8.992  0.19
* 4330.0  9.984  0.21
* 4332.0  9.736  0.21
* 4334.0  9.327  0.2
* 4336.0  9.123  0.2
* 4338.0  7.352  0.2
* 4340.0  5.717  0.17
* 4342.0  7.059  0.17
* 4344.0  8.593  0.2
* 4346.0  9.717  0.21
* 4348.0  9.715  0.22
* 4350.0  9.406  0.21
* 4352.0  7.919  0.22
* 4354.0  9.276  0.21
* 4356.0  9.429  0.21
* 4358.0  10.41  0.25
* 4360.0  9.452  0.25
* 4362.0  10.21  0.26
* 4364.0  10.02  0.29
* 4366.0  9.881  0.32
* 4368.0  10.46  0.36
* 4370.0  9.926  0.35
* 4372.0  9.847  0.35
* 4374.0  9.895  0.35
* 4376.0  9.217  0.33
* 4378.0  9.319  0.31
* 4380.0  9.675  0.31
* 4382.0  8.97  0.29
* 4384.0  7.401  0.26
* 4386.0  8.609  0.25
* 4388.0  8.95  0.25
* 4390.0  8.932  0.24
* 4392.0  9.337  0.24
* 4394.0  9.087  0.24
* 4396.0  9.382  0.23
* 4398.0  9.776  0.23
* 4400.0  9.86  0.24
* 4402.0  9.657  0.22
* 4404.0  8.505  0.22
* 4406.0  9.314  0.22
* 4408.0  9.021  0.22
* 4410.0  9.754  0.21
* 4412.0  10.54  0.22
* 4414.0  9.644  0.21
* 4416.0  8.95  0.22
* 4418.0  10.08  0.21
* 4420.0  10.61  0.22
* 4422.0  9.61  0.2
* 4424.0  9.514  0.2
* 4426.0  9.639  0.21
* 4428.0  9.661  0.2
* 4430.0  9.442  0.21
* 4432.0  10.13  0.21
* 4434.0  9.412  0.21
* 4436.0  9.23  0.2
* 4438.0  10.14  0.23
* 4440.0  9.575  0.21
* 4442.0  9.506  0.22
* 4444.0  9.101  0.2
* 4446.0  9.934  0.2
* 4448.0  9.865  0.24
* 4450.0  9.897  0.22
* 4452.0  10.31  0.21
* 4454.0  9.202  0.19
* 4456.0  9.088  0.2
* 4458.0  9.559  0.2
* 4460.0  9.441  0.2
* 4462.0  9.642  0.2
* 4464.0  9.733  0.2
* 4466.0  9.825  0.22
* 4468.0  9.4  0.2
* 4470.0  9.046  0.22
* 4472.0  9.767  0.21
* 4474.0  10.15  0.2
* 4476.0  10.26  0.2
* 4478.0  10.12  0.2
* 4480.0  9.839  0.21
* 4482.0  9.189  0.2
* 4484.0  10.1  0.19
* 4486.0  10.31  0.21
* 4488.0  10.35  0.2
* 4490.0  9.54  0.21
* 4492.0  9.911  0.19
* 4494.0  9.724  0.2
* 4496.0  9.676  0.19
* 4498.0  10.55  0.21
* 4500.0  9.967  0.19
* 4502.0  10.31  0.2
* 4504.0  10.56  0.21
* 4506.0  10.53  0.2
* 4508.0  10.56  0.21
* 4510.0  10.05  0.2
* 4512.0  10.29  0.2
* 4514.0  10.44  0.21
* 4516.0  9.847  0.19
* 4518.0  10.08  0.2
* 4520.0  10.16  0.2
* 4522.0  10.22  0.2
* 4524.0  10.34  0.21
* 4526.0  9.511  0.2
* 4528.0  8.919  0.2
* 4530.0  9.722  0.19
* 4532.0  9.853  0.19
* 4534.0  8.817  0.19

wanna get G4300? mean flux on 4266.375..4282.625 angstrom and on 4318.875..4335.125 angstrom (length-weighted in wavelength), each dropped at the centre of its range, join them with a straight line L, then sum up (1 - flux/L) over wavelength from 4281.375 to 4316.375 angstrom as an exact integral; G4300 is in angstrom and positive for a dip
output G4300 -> 3.6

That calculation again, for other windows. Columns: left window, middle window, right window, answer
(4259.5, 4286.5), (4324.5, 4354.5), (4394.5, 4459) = 1.96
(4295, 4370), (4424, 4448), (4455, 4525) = -0.25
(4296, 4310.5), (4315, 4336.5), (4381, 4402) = -4.52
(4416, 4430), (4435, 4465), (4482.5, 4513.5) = 0.86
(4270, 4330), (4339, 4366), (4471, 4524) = -0.52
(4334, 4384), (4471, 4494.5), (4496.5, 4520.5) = 0.31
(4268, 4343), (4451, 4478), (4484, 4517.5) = 0.45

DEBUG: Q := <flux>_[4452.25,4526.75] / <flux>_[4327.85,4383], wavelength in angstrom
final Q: 1.07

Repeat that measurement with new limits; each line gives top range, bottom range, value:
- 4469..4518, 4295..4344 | 1.23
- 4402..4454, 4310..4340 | 1.10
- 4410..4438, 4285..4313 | 1.26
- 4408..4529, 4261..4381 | 1.12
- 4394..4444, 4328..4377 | 1.04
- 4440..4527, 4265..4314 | 1.20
